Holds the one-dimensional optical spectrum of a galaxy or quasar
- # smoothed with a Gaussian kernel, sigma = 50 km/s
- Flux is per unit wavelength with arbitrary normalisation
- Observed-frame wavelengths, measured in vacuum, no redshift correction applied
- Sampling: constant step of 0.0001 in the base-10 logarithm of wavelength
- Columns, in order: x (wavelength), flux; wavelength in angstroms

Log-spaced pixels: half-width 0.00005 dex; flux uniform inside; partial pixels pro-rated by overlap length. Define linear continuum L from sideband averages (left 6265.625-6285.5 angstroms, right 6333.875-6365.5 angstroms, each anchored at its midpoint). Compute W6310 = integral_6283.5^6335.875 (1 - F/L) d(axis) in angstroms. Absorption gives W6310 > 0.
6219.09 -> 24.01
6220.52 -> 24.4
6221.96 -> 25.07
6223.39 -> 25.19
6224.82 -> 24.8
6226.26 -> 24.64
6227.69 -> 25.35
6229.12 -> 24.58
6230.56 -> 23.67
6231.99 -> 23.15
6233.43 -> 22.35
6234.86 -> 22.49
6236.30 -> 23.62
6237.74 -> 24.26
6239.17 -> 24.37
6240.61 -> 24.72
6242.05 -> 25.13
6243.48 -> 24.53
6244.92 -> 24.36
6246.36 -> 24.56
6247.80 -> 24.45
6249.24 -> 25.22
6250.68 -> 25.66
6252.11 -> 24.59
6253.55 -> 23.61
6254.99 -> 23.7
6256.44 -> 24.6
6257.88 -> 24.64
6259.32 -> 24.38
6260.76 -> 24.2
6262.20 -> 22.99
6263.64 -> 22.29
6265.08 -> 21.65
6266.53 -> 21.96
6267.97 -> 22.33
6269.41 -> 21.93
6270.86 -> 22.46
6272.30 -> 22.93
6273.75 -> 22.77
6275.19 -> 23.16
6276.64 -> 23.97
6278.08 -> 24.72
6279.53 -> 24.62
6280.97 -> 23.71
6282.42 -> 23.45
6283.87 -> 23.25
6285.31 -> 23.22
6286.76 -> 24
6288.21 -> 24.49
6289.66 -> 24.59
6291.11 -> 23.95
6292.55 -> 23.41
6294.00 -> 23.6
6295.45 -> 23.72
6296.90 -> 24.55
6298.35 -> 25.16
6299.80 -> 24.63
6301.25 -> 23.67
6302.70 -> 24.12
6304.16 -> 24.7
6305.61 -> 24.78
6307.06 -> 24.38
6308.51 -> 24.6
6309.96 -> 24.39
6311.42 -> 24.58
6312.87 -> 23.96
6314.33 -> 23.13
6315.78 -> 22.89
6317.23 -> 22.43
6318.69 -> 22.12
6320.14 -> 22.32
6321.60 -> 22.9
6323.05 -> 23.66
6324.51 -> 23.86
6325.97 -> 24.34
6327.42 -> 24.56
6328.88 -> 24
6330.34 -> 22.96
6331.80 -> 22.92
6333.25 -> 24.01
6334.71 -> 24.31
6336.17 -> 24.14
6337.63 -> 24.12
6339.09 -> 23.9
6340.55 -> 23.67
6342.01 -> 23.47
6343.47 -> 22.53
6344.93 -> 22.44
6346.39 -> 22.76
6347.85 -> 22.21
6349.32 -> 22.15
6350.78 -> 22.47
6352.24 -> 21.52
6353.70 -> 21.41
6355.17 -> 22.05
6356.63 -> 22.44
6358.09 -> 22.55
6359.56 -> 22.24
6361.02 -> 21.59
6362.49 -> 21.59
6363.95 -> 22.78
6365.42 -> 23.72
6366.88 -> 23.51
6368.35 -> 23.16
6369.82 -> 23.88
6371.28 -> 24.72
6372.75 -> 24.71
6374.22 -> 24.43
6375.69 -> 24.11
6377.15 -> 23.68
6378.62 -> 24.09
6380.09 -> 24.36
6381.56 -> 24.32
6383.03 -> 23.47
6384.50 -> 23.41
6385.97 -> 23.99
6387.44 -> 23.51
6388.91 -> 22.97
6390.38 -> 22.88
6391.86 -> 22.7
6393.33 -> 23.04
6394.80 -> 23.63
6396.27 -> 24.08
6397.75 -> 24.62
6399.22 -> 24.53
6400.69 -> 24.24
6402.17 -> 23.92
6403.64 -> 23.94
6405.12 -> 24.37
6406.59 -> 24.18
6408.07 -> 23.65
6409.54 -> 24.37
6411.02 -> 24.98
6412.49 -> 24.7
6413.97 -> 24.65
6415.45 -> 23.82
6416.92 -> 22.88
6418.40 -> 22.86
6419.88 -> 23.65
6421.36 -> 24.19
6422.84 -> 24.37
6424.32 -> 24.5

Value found -2.0 angstroms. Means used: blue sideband 23.2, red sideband 22.7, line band 23.8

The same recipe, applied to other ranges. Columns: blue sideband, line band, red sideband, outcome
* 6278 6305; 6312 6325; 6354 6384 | 0.4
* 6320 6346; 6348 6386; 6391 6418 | 1.0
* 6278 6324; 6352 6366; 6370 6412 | 1.0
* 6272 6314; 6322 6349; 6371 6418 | 0.5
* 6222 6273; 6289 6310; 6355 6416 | -0.4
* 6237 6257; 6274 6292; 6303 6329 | 0.2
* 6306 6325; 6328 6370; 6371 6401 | 1.4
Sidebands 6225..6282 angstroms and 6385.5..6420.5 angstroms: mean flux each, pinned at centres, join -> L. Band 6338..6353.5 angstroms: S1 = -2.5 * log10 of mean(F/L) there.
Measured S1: 0.05 mag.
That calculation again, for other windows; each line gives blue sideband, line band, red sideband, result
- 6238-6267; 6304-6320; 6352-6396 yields 0.00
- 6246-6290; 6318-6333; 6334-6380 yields 0.00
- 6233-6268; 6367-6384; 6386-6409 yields -0.01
